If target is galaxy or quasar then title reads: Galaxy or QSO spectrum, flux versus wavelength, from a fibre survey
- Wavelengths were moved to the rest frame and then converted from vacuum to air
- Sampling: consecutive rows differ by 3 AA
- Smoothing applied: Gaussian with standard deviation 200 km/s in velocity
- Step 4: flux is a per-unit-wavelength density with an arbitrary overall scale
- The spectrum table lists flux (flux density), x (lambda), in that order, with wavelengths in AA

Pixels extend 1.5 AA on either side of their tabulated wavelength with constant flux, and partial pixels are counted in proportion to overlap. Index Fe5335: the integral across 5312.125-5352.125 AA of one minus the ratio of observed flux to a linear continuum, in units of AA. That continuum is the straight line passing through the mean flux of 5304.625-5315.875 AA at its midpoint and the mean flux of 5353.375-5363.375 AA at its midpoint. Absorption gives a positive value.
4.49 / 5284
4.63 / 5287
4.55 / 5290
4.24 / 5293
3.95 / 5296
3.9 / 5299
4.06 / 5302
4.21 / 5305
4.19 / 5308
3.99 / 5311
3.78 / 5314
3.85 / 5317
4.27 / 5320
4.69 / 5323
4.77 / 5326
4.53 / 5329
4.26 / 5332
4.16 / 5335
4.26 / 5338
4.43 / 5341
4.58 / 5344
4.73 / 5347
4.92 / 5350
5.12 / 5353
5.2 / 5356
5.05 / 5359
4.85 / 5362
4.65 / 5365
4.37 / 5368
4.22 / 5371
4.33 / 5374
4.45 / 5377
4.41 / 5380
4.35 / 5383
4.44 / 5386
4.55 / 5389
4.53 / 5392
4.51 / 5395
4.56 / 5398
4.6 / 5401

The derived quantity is 0.7 AA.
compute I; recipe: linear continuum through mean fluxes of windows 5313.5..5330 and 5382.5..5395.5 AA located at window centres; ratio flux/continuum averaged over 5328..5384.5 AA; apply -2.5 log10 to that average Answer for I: -0.04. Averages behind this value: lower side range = 4.34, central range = 4.57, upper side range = 4.48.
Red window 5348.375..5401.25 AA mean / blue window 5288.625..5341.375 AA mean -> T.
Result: 1.09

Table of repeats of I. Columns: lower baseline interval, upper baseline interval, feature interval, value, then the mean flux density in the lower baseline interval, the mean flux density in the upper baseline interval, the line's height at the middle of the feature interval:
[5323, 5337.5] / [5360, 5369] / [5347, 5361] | -0.10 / 4.45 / 4.66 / 4.59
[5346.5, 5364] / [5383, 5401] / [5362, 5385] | 0.08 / 4.98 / 4.51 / 4.75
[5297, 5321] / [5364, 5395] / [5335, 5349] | -0.07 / 4.02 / 4.43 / 4.21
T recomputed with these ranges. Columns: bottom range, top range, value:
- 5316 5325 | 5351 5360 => 1.18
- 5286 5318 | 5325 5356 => 1.12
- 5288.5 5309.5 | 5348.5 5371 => 1.16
